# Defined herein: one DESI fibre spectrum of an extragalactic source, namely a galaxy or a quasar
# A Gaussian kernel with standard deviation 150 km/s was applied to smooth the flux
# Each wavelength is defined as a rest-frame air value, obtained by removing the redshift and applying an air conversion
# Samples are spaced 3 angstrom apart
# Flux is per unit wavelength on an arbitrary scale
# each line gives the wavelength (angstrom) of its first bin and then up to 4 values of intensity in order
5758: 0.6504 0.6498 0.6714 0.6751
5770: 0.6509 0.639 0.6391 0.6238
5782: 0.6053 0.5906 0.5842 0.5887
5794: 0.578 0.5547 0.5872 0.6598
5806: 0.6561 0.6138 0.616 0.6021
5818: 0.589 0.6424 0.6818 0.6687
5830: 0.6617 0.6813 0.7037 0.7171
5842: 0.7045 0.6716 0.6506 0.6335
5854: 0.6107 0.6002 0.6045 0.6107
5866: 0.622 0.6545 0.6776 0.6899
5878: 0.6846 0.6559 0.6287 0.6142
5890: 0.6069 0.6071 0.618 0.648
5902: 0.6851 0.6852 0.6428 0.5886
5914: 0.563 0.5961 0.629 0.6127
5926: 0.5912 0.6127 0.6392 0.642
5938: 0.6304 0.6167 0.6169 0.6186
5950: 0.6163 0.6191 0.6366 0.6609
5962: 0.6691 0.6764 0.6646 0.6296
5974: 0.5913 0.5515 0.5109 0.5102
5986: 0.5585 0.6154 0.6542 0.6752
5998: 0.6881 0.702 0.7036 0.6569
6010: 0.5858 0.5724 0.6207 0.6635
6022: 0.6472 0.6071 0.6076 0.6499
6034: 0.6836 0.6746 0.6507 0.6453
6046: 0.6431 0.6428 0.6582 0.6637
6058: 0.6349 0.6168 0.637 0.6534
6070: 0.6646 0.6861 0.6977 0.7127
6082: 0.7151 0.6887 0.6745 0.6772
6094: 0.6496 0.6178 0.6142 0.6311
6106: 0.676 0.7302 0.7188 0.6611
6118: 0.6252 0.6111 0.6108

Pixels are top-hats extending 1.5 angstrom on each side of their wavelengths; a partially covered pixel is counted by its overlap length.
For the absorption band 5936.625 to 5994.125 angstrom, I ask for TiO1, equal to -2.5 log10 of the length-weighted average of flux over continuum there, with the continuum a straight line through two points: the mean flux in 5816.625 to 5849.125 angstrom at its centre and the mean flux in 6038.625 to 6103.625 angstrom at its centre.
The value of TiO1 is 0.09 mag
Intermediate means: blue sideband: 0.671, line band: 0.614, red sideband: 0.658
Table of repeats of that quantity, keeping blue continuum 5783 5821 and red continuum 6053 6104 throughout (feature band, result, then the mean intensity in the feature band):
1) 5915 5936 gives 0.02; 0.616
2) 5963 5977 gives 0.01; 0.632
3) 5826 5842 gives -0.13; 0.689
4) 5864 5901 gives -0.04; 0.642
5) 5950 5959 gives 0.01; 0.631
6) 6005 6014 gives 0.06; 0.612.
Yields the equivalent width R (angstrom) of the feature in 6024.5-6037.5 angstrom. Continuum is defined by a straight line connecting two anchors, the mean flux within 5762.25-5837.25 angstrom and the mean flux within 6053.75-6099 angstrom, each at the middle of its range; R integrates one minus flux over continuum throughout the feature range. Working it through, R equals 0.3 angstrom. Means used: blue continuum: 0.63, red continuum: 0.665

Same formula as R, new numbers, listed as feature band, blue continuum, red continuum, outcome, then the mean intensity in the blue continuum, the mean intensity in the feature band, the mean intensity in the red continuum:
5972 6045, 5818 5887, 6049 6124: 3.7 angstrom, 0.655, 0.626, 0.662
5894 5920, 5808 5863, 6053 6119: 1.0 angstrom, 0.647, 0.628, 0.666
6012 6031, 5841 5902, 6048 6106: 0.9 angstrom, 0.64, 0.623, 0.66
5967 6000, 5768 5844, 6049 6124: 2.4 angstrom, 0.634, 0.605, 0.662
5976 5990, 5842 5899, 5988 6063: 2.1 angstrom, 0.638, 0.547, 0.647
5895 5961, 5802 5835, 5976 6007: 0.3 angstrom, 0.644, 0.626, 0.62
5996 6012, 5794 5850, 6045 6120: -0.2 angstrom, 0.646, 0.665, 0.663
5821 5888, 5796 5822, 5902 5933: -4.3 angstrom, 0.614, 0.656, 0.619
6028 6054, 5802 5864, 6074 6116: 0.7 angstrom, 0.647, 0.653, 0.676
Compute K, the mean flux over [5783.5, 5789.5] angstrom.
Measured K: 0.587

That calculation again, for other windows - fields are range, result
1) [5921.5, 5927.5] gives 0.602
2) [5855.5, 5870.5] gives 0.618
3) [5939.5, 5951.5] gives 0.617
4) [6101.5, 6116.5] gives 0.683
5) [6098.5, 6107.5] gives 0.64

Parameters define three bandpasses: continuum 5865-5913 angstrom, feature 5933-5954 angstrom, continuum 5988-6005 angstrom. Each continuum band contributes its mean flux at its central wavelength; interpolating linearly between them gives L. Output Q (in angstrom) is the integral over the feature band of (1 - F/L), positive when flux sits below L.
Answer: 1.1 angstrom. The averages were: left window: 0.644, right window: 0.674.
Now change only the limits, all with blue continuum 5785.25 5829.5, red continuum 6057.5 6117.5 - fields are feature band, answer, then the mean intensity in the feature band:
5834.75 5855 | -1.57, 0.671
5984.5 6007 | -0.20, 0.657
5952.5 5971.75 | -0.26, 0.653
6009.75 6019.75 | 0.68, 0.61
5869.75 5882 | -0.93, 0.676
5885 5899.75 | 0.33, 0.618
